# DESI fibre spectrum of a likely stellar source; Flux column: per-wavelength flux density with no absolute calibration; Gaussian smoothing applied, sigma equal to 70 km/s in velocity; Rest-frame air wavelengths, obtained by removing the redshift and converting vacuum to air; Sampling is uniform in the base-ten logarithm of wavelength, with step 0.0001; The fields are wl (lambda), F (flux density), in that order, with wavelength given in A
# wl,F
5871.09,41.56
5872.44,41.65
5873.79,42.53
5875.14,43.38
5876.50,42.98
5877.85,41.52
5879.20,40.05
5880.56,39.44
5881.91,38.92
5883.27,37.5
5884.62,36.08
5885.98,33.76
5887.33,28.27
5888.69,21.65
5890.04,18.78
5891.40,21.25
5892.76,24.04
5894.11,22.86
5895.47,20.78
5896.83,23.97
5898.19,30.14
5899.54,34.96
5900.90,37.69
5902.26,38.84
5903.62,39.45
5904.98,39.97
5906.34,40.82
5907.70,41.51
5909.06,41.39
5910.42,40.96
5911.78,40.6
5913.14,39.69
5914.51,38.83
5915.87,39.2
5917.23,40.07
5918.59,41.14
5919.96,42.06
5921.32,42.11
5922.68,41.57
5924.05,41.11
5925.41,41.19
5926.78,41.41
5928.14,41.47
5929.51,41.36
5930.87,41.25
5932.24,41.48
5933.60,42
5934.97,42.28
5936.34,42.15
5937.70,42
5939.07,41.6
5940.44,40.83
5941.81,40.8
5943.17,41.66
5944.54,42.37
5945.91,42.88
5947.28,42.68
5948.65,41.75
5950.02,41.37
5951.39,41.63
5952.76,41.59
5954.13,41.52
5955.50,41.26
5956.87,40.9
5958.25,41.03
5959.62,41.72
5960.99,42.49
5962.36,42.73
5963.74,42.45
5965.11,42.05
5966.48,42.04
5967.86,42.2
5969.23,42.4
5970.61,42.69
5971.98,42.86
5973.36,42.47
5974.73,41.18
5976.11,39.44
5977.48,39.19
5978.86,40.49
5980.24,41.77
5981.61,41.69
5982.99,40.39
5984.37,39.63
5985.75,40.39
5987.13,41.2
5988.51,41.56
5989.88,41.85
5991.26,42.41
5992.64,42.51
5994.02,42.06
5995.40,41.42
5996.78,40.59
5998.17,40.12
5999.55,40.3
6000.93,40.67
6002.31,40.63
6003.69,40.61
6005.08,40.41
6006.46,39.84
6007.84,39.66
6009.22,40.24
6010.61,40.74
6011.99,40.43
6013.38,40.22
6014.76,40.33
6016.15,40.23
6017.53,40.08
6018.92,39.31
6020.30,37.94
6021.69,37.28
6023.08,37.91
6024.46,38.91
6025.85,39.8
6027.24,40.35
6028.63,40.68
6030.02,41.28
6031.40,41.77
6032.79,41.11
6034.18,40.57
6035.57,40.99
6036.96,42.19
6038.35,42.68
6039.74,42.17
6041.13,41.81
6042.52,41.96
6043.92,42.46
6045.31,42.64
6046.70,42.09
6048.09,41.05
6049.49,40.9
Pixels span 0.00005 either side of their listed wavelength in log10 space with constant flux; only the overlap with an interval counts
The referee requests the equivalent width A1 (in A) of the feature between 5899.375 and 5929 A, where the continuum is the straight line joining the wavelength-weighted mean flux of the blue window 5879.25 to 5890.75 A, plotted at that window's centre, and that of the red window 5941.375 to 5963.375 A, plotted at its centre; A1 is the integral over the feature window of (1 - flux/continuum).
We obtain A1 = -3.3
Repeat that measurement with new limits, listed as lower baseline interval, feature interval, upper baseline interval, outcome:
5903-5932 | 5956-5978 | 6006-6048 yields -0.56 A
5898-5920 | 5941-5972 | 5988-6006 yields -1.23 A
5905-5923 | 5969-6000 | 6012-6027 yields -1.15 A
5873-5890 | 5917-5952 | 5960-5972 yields -1.26 A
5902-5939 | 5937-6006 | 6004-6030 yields -1.91 A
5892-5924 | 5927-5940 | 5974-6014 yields -1.31 A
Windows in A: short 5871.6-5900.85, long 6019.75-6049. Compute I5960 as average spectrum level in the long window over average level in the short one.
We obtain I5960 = 1.2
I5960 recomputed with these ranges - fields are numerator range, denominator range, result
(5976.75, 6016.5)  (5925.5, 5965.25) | 0.98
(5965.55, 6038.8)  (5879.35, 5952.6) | 1.08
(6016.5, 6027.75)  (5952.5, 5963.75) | 0.93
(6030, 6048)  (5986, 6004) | 1.01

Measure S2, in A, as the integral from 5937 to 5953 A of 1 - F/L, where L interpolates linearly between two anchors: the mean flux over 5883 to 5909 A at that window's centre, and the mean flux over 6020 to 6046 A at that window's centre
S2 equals -3.3 A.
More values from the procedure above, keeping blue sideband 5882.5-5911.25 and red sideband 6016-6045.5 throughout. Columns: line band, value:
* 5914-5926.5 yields -2.7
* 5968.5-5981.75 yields -1.5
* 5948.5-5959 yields -1.6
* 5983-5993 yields -0.9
